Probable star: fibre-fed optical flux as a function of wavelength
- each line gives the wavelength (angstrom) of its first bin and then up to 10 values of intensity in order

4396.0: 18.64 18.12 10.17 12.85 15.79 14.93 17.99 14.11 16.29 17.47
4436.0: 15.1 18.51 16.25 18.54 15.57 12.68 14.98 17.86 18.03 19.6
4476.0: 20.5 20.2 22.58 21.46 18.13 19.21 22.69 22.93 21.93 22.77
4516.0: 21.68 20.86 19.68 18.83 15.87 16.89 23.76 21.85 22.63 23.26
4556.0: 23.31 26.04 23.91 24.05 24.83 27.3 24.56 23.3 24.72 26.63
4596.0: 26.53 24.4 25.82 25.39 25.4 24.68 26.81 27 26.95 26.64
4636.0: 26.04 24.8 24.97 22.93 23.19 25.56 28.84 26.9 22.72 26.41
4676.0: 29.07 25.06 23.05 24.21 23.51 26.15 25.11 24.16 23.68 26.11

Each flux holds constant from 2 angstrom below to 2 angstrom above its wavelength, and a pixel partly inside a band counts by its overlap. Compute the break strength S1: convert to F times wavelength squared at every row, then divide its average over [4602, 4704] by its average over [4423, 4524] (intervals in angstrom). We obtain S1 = 1.46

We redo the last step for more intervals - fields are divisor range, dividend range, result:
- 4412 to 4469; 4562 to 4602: 1.64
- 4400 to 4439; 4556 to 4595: 1.76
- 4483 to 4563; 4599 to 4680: 1.27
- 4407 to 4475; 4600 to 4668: 1.70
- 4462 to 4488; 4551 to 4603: 1.31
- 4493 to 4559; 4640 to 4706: 1.26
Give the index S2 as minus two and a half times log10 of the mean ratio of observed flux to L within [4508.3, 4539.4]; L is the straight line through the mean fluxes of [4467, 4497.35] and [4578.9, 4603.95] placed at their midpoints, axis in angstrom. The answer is 0.11 mag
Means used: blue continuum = 20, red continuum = 25.1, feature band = 19.8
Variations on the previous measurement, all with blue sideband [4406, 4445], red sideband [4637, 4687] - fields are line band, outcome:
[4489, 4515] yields -0.126 mag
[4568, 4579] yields -0.174 mag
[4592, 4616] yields -0.114 mag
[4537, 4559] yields -0.102 mag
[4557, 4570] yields -0.151 mag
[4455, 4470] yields 0.084 mag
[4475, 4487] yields -0.169 mag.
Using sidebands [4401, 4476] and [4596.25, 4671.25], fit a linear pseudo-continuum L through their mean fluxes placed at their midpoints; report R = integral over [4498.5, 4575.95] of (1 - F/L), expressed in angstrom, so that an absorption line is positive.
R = -4.66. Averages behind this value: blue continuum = 16.1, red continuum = 25.5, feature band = 22.1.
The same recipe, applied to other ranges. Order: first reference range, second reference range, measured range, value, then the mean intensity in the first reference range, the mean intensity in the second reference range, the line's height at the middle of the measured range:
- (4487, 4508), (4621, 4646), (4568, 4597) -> -1.3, 21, 26.1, 24.2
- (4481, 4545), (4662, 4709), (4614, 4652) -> -2.9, 20.7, 25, 23.7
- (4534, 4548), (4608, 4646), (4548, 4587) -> -3.2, 21.1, 25.9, 22.6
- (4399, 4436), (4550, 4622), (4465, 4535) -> -1.3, 15.2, 25.1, 20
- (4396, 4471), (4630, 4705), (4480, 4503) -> -3.3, 16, 25.2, 18.3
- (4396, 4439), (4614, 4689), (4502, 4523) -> -2.5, 15.5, 25.6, 19.6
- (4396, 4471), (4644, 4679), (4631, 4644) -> -0.5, 16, 25.6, 24.6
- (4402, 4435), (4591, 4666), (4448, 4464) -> 1.4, 15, 25.8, 16.9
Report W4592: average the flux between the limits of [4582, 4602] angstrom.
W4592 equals 25.1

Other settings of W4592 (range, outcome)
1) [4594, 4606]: 25.6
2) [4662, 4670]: 24.8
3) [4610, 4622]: 25.6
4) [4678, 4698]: 24.4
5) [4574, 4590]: 25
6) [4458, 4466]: 16.4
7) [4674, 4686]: 25.7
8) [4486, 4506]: 20.9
